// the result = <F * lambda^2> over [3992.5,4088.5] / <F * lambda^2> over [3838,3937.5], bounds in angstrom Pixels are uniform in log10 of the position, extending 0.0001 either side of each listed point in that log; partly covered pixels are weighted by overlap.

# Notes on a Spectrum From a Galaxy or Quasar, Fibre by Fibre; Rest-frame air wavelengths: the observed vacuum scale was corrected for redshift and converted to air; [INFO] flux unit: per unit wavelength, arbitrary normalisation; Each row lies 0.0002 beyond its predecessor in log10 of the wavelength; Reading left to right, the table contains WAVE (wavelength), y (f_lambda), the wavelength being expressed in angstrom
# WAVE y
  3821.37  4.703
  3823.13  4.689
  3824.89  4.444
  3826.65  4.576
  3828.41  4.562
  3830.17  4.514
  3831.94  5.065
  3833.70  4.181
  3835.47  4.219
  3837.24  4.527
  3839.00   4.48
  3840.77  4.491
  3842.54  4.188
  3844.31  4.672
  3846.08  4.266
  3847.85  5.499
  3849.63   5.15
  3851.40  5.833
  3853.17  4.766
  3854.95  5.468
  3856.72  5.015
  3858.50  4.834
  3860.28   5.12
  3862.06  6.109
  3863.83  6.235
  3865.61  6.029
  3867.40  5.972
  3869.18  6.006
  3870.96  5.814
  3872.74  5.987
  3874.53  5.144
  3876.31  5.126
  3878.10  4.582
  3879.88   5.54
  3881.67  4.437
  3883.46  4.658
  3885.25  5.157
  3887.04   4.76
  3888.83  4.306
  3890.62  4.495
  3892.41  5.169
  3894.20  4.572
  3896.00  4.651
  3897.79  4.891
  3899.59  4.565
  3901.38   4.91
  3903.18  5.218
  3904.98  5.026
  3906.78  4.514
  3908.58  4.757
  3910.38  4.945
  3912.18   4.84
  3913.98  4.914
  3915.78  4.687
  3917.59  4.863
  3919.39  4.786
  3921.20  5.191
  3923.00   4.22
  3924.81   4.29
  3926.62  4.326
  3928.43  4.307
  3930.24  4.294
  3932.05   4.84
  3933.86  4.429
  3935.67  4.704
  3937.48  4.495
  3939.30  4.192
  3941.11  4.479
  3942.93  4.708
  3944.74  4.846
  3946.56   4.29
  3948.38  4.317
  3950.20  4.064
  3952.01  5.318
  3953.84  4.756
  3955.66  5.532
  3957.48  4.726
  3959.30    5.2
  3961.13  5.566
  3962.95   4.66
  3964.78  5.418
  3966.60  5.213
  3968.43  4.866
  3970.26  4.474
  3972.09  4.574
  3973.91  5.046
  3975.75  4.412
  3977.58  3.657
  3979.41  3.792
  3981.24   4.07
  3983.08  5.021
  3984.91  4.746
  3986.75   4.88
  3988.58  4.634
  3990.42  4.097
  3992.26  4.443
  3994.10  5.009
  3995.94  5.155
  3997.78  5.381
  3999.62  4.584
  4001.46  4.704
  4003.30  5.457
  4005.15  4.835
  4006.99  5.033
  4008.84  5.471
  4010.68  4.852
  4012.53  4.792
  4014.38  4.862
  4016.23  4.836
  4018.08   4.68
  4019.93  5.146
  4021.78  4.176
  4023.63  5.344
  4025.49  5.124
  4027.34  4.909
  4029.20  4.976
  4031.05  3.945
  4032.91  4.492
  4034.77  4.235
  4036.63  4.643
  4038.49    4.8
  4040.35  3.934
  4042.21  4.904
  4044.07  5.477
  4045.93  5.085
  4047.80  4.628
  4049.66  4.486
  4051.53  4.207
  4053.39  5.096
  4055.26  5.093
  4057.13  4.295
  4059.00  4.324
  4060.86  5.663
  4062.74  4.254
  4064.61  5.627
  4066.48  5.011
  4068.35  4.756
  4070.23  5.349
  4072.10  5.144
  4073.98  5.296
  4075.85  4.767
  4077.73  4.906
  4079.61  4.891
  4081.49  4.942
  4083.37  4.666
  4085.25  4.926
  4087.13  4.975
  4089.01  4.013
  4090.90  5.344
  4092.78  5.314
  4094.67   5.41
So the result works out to 1.06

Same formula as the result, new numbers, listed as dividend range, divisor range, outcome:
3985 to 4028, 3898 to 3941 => 1.09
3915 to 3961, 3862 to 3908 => 0.93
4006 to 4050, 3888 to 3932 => 1.08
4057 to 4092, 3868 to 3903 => 1.08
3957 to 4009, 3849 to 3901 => 0.98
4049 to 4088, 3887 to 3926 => 1.12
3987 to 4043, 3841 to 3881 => 0.97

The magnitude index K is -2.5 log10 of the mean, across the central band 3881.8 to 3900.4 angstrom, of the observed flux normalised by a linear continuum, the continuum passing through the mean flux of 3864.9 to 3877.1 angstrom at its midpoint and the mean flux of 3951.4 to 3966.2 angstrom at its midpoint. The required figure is 0.19 mag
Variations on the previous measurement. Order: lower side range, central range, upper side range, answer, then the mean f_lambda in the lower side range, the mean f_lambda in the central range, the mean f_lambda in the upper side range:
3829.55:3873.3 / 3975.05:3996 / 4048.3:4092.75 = 0.118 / 5.14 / 4.47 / 4.88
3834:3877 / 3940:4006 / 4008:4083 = 0.050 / 5.19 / 4.75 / 4.83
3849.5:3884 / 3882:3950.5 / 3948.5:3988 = 0.097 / 5.4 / 4.65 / 4.75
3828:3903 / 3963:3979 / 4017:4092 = 0.051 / 5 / 4.68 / 4.81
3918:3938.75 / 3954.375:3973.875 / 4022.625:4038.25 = -0.096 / 4.54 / 5.02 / 4.71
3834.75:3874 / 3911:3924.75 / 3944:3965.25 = 0.054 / 5.22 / 4.76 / 4.88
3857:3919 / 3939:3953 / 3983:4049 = 0.095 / 5.08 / 4.54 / 4.81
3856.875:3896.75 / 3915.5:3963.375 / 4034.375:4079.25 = 0.092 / 5.21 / 4.67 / 4.84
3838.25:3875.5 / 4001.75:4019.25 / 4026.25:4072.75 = -0.021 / 5.29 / 4.97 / 4.77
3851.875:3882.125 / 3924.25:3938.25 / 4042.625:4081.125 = 0.180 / 5.44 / 4.47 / 4.92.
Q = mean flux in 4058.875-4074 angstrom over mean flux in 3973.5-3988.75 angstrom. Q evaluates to 1.14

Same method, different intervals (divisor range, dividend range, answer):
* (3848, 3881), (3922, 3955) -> 0.82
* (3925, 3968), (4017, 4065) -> 1.00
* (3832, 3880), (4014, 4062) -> 0.92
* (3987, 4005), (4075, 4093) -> 1.01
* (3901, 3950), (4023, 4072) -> 1.04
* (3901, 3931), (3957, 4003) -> 1.01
